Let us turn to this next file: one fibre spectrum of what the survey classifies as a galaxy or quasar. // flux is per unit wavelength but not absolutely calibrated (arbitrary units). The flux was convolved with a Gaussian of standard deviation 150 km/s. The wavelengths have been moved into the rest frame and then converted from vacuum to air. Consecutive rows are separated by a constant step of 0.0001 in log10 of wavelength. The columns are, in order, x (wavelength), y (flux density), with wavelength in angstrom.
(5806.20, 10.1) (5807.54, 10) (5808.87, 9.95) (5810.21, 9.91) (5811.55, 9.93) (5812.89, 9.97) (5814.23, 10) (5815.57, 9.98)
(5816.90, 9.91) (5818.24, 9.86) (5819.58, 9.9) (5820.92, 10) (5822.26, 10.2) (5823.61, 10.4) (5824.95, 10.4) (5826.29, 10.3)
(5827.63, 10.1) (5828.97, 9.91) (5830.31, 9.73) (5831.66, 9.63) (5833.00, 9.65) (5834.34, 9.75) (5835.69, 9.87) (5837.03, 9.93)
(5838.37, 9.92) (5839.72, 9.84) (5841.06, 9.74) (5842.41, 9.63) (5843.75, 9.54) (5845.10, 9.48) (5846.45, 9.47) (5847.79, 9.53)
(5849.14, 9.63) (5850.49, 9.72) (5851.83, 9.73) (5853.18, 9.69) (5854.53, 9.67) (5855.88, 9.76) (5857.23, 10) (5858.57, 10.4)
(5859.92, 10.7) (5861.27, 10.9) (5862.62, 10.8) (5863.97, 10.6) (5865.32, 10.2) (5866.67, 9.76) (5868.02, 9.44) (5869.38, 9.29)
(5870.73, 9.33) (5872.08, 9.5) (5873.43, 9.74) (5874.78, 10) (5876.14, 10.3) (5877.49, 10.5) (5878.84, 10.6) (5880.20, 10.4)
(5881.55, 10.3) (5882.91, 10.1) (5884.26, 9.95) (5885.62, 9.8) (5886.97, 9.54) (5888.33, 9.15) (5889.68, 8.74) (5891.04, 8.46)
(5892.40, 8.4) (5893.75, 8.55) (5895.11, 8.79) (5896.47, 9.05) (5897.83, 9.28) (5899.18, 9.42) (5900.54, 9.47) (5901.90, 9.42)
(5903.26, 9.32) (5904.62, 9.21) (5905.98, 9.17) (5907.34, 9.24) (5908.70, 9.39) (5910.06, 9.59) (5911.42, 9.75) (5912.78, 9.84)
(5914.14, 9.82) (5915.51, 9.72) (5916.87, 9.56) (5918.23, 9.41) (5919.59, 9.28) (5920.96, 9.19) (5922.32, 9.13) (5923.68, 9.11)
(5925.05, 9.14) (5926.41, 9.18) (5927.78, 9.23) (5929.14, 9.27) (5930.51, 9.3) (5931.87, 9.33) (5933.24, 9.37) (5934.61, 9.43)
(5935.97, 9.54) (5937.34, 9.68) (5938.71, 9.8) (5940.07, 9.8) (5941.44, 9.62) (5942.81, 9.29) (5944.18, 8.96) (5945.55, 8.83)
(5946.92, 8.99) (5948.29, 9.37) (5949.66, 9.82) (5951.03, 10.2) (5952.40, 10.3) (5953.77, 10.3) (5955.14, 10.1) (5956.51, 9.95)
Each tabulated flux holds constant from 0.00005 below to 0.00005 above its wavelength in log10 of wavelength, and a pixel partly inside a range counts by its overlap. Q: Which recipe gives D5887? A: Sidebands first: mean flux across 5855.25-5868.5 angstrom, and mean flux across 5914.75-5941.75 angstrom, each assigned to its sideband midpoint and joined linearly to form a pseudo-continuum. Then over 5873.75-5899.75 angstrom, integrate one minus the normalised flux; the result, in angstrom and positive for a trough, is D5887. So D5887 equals 1.1 angstrom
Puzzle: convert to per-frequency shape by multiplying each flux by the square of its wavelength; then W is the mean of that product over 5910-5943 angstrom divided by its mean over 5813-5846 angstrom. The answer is 0.99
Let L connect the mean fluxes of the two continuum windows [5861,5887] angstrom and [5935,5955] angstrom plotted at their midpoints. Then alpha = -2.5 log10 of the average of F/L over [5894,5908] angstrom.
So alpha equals 0.08 mag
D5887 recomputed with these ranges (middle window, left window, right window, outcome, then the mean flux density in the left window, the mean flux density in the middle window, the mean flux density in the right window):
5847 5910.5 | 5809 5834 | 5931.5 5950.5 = 0.3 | 9.98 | 9.67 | 9.42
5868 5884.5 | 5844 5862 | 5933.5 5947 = -0.4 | 9.89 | 9.98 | 9.41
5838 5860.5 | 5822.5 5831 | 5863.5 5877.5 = 0.4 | 10.1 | 9.79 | 9.84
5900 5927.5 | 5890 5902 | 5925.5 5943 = -0.6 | 8.95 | 9.39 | 9.45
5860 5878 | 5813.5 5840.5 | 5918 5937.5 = -0.7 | 9.97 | 10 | 9.29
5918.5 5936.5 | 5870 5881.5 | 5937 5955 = 0.9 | 10.1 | 9.27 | 9.63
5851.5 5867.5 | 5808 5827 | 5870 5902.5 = -0.7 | 10.1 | 10.2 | 9.53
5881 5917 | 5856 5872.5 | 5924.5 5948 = 1.3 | 10.1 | 9.36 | 9.34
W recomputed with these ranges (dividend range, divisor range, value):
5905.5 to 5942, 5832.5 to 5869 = 0.98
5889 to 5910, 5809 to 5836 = 0.94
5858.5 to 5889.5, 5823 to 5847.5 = 1.03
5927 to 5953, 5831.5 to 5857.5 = 1.01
